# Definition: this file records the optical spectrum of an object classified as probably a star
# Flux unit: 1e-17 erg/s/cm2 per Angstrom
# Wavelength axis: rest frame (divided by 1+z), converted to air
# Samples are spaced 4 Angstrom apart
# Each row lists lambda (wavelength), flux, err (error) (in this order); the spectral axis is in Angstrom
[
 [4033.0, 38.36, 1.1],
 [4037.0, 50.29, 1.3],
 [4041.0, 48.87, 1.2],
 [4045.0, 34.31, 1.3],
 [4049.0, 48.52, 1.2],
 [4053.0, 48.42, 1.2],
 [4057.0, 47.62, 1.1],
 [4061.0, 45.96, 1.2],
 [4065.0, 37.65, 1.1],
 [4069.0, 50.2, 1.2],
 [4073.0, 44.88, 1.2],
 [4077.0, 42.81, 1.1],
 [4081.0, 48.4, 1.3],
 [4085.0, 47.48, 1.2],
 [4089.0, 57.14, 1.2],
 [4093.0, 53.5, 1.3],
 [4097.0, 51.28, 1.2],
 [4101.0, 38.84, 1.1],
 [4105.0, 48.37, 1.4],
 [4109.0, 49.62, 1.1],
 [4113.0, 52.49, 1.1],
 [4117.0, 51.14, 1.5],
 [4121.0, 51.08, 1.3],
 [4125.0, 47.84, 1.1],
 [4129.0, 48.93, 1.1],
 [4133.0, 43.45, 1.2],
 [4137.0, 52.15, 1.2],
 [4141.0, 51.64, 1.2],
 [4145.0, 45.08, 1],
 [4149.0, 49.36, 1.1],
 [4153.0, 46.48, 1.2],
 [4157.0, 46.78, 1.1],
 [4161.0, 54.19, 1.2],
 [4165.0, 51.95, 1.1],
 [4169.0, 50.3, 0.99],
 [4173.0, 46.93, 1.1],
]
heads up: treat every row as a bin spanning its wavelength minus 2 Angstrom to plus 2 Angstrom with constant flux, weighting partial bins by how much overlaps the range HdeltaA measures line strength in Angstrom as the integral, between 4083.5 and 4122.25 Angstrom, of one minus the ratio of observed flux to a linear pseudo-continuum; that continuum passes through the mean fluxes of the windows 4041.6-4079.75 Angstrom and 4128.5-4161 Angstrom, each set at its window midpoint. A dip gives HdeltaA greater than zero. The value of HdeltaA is -2.99 Angstrom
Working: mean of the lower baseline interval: 44.7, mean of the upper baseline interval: 48.3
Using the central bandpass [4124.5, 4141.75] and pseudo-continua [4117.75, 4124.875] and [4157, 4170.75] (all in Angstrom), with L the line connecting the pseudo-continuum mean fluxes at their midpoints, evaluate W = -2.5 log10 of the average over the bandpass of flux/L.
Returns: 0.04 mag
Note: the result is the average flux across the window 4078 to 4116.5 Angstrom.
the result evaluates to 49.6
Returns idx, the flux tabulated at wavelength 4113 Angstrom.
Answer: 52.49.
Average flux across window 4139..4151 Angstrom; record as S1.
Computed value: 48.7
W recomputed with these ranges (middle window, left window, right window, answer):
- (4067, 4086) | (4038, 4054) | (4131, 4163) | -0.01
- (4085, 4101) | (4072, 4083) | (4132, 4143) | -0.11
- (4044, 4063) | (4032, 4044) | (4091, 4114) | 0.02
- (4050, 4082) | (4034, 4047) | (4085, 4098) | 0.06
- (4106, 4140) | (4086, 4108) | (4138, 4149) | -0.01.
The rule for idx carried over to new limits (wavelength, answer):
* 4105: 48.37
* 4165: 51.95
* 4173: 46.93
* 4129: 48.93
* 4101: 38.84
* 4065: 37.65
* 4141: 51.64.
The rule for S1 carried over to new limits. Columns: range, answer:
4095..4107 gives 46.2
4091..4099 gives 52.4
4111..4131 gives 50.3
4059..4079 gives 44.3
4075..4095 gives 49.9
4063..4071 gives 43.9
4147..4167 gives 49.8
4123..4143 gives 48.8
